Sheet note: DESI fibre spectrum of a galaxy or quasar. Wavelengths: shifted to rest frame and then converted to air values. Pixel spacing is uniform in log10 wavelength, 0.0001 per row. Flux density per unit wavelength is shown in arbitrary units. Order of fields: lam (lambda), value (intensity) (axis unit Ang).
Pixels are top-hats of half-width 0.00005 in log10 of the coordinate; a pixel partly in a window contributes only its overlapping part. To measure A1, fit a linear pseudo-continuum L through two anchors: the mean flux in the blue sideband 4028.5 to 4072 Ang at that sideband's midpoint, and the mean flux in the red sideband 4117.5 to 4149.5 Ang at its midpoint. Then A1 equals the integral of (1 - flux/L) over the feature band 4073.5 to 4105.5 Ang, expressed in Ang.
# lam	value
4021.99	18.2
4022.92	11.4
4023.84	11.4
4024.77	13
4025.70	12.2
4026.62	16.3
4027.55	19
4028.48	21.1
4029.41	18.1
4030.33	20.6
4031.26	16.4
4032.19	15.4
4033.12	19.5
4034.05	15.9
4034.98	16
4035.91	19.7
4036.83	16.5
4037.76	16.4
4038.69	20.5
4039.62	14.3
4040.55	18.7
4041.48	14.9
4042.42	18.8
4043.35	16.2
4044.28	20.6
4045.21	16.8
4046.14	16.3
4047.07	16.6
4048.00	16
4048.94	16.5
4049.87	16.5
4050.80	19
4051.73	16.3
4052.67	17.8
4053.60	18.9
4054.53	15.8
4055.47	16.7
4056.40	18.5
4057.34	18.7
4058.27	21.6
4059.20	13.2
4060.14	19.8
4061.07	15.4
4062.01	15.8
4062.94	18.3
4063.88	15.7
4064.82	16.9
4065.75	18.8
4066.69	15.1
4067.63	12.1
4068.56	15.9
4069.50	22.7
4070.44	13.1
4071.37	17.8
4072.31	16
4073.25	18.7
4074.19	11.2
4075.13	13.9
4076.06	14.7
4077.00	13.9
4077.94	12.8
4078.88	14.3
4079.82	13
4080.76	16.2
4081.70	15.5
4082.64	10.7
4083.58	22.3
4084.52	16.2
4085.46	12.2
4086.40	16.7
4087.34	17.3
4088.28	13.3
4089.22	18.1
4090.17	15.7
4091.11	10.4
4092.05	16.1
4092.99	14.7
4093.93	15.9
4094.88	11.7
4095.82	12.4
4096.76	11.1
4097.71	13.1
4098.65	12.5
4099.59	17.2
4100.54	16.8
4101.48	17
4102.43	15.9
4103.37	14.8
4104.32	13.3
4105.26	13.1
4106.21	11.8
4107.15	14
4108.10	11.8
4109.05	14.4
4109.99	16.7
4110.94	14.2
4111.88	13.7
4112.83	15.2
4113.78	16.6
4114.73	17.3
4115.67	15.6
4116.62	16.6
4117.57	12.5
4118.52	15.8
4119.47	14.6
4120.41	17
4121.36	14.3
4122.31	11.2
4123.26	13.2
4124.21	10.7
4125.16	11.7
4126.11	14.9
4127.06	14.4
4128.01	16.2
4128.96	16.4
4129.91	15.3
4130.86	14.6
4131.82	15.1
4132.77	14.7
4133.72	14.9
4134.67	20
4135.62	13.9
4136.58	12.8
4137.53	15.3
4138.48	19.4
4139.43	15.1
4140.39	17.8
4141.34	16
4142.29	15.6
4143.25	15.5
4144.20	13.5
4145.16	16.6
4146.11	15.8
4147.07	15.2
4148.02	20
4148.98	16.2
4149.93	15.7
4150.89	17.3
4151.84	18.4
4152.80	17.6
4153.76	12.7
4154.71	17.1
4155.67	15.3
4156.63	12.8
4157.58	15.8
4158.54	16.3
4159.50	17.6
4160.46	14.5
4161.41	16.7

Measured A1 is 3.4 Ang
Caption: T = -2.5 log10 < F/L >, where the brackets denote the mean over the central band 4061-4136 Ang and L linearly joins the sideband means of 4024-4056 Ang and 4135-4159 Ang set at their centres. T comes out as 0.11 mag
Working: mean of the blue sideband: 17.1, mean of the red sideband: 15.9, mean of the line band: 14.9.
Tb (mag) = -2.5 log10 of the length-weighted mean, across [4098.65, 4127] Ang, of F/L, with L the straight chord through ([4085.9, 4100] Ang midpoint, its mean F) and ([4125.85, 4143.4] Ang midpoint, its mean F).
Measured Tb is 0.04 mag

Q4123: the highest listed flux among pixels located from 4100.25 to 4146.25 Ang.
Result 20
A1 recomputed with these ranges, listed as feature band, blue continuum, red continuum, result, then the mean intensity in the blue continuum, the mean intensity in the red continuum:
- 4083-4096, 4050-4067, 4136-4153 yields 1.33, 17.4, 16.3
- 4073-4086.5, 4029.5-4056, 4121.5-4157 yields 1.51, 17.3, 15.4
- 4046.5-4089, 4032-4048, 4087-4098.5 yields -1.69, 17.2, 14.1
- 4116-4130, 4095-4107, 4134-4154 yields 0.78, 14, 16.2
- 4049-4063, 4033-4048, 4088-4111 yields -0.82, 17.3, 14.2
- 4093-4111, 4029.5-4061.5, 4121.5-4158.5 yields 2.32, 17.4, 15.4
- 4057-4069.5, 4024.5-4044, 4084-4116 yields -0.67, 17.2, 14.6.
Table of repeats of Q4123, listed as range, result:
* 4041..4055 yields 20.6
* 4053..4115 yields 22.7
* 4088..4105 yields 18.1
